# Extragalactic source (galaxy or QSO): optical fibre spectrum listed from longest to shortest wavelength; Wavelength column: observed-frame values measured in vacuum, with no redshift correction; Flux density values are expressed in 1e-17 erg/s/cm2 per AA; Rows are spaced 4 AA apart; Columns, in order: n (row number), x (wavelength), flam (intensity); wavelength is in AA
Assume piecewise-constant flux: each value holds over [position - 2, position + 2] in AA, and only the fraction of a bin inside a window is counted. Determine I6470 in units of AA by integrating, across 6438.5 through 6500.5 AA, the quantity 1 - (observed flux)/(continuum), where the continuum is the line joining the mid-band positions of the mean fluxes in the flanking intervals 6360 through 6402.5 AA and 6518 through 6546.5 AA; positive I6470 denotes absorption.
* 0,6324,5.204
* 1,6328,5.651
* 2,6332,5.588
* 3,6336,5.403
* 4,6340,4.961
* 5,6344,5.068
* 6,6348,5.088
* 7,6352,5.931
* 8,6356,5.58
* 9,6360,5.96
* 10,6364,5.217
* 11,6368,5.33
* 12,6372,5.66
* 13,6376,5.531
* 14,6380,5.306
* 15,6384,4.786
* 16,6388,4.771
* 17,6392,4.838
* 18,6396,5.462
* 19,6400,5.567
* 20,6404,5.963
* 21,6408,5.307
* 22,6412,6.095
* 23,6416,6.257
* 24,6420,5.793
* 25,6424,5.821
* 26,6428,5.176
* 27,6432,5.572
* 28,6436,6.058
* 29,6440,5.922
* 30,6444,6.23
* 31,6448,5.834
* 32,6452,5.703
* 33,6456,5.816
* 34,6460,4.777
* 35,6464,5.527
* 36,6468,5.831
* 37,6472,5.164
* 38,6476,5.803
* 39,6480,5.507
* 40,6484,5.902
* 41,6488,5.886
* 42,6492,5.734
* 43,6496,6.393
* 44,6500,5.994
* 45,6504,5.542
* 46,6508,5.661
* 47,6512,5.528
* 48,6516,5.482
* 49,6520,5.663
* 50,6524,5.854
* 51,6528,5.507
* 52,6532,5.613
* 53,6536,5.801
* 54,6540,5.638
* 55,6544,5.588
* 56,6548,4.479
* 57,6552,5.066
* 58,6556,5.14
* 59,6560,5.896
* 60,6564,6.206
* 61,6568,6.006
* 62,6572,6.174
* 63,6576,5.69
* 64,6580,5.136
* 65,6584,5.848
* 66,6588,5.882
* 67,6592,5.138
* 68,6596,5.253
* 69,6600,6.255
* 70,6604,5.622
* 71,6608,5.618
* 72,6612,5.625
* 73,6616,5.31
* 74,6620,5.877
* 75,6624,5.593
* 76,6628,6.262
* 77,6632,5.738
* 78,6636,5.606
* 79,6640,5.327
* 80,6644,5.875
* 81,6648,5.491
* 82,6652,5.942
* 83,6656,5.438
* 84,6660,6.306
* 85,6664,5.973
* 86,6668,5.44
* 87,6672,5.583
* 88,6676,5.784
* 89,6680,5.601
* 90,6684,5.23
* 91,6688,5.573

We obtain -2.78 AA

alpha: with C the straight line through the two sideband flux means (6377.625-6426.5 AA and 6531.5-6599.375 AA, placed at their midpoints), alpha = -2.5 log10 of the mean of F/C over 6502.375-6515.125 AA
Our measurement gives -0.004 mag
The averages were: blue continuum 5.49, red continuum 5.57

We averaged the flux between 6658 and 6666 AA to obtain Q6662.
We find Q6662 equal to 6.14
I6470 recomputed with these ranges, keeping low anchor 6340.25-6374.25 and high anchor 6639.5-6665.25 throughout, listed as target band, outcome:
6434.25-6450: -1.3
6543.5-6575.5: 0.6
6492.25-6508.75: -0.8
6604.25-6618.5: 0.5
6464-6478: 0.0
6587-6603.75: 0.3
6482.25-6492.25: -0.5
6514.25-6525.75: -0.1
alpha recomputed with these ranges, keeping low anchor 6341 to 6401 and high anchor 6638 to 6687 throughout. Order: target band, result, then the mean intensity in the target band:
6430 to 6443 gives -0.091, 5.88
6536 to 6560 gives 0.048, 5.29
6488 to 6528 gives -0.052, 5.75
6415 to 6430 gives -0.067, 5.73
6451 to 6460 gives -0.024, 5.55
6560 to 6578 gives -0.084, 6.01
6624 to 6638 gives -0.038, 5.83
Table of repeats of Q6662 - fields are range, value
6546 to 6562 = 5.15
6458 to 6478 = 5.42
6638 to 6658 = 5.61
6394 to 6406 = 5.66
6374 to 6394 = 5.05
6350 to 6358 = 5.76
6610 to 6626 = 5.6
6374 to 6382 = 5.42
